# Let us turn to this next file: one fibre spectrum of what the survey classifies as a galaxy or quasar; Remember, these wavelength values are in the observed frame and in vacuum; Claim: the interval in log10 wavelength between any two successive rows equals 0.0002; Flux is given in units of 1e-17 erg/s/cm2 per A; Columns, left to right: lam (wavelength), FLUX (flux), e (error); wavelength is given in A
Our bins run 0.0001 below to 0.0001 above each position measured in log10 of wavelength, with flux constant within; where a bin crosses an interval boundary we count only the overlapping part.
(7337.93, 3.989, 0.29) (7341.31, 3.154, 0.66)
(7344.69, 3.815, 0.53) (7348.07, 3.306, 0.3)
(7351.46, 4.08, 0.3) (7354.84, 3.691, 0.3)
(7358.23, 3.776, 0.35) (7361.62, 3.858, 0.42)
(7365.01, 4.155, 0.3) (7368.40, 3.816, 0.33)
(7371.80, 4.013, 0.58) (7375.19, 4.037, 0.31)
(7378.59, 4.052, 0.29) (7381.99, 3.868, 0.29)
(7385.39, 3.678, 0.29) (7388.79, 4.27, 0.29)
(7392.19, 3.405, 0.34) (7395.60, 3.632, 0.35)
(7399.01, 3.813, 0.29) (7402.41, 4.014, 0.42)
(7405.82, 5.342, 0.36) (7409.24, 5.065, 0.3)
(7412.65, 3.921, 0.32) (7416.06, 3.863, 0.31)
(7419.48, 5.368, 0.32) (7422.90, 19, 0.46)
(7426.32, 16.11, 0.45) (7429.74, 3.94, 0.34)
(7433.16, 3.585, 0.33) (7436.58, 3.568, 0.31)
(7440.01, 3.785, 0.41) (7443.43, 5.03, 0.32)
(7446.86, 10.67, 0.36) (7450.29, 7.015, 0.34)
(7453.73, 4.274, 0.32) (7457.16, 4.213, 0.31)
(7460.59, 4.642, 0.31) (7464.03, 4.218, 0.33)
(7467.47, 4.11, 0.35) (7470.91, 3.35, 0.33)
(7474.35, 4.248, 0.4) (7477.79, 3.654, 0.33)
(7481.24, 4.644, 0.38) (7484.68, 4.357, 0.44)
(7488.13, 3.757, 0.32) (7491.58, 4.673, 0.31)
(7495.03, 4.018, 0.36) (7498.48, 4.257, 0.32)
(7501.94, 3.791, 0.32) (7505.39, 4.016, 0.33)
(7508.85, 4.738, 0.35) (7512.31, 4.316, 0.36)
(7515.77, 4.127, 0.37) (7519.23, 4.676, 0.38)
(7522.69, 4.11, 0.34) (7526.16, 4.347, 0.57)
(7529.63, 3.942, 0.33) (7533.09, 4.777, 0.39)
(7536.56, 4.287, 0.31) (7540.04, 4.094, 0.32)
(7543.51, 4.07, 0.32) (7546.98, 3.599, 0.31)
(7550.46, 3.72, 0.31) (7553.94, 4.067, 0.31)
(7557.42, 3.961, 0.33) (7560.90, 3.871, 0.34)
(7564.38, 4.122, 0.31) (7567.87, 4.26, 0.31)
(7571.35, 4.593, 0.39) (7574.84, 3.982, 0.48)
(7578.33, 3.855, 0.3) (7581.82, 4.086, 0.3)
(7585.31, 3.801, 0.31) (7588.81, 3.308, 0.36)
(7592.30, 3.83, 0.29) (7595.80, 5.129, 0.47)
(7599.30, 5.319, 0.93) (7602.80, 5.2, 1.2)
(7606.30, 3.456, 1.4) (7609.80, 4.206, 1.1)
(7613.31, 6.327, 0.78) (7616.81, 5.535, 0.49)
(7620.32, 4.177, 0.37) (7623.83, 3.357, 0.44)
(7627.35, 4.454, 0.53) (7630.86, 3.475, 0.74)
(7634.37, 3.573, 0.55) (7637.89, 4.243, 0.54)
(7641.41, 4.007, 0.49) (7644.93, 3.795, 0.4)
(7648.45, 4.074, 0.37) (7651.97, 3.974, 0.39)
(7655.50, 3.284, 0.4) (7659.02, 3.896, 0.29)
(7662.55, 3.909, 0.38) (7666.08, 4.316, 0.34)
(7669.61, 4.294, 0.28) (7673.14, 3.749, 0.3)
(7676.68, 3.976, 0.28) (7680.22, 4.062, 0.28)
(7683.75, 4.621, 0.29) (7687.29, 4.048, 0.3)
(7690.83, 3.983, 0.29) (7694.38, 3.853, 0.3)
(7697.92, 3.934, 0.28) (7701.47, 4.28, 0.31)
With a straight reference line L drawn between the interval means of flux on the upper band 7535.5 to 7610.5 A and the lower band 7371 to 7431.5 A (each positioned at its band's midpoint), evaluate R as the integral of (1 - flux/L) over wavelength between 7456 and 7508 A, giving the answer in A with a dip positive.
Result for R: 8.4 A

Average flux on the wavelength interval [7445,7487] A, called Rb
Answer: 4.93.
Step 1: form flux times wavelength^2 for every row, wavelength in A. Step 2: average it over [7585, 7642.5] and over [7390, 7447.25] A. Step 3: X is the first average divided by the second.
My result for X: 0.8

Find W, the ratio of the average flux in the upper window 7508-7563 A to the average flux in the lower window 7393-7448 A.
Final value 0.7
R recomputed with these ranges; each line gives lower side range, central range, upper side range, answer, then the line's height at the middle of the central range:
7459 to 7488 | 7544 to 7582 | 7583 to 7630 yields 2.91 A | 4.34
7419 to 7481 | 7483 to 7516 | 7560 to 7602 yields 7.27 A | 5.4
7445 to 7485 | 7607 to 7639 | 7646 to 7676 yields -1.57 A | 4.14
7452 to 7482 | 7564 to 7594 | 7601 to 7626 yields 3.46 A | 4.5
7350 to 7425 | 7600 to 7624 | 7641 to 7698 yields -3.25 A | 4.16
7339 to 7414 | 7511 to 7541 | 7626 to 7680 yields -2.76 A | 3.94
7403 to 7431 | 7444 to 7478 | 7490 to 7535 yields 6.16 A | 6.15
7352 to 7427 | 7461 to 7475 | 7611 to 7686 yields 2.37 A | 4.84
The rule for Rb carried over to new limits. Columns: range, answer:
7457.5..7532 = 4.2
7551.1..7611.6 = 4.17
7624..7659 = 3.85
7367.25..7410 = 4.06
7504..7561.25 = 4.17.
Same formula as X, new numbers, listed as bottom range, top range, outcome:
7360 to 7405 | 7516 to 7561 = 1.10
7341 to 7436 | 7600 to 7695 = 0.89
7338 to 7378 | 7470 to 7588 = 1.13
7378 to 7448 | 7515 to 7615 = 0.77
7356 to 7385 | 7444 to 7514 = 1.22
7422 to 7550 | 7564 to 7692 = 0.86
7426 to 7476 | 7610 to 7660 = 0.84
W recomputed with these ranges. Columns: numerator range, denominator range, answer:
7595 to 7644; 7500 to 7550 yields 1.06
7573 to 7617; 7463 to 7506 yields 1.08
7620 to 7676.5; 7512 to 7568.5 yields 0.95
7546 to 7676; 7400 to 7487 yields 0.73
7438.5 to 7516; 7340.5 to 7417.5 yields 1.17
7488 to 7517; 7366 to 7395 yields 1.08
